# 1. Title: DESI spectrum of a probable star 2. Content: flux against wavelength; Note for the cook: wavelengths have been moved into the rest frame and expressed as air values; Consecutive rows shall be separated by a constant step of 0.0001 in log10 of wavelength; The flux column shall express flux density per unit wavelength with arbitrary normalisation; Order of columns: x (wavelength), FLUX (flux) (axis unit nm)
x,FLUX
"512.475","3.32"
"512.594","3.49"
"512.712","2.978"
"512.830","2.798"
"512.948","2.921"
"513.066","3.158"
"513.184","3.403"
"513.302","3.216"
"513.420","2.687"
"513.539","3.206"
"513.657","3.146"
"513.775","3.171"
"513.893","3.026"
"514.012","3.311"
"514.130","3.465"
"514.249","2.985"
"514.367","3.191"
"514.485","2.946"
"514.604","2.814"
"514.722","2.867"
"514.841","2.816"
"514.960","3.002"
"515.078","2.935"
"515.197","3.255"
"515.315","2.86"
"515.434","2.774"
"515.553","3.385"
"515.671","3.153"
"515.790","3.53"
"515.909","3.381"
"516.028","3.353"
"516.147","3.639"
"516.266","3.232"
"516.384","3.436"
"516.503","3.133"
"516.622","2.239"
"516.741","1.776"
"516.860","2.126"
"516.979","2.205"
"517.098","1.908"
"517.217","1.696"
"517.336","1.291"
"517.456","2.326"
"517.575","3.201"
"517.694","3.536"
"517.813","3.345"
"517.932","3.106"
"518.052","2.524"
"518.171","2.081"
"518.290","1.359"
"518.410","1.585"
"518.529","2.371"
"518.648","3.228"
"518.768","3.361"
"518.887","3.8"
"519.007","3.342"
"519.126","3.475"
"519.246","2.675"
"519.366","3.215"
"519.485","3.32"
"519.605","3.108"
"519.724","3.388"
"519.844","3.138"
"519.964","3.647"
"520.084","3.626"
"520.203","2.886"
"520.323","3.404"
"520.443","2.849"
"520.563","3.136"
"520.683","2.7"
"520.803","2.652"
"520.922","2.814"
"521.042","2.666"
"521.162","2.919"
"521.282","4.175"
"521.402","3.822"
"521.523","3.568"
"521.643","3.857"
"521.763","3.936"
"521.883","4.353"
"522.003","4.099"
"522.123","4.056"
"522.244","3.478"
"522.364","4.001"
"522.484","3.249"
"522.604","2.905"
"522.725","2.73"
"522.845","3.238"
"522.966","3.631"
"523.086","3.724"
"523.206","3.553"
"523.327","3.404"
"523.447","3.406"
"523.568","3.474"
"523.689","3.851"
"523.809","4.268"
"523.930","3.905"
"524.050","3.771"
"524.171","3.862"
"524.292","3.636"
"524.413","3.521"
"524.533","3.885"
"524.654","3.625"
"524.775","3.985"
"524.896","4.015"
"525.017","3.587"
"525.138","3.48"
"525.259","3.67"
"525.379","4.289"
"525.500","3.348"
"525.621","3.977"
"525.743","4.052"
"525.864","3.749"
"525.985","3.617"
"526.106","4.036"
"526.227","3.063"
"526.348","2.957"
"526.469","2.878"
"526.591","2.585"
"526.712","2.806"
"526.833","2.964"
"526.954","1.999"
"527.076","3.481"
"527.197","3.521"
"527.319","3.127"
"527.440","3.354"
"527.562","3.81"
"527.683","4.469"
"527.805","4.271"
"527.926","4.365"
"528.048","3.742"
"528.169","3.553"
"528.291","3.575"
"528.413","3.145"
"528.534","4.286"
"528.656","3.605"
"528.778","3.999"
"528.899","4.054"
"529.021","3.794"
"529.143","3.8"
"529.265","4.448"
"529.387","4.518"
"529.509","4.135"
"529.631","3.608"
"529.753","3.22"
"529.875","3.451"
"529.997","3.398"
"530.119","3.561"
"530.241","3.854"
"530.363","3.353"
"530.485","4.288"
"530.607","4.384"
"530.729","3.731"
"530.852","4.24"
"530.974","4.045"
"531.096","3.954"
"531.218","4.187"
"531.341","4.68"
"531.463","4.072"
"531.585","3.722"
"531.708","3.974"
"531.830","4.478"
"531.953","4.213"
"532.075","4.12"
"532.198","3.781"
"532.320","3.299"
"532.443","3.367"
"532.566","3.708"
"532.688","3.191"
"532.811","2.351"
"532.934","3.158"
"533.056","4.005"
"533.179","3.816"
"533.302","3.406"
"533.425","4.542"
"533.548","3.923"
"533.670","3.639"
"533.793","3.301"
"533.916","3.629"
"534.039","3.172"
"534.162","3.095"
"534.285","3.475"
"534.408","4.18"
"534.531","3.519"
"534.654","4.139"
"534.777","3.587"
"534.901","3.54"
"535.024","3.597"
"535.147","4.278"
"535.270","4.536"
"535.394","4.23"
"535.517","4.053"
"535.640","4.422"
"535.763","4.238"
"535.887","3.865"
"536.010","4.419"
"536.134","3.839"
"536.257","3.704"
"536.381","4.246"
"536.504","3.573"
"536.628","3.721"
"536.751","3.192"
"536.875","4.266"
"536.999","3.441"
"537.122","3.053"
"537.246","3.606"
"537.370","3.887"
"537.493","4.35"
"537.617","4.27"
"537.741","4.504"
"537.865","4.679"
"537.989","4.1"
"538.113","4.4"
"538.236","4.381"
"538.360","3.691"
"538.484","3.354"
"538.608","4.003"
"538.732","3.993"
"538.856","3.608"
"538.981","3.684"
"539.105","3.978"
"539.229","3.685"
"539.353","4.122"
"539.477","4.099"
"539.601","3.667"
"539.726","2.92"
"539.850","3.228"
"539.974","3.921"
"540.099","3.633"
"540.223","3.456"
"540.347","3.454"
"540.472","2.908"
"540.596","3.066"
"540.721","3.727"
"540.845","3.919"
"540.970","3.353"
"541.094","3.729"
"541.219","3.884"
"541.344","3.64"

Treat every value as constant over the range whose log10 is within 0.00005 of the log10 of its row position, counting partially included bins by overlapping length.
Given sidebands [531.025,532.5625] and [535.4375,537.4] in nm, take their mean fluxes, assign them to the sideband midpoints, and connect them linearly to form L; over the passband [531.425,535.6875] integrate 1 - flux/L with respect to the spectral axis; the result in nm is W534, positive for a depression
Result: 0.19 nm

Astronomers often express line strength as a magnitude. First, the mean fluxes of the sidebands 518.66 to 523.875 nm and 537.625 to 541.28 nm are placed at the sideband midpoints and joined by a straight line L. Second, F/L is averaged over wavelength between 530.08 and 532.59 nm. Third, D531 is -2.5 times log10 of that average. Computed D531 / -0.10 mag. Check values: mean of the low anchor 3.42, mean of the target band 3.96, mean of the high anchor 3.77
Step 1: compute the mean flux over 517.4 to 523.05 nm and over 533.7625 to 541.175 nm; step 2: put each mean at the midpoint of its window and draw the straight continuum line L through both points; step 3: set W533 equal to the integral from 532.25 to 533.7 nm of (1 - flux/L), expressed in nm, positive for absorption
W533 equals 0.04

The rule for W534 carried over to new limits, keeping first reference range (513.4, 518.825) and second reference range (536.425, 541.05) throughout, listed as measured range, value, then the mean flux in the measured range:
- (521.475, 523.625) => -0.35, 3.59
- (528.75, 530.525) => -0.23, 3.82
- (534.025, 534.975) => -0.01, 3.61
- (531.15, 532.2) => -0.21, 4.15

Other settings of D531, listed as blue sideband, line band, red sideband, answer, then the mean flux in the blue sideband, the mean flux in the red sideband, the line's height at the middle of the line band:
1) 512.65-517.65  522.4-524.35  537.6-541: -0.110 mag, 2.91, 3.78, 3.2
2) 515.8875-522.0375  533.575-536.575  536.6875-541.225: -0.068 mag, 2.99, 3.76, 3.61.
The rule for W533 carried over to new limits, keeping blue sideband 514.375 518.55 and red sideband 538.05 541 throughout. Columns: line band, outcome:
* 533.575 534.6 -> -0.019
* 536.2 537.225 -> -0.024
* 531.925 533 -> -0.018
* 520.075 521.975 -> -0.275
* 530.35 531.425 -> -0.260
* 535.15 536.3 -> -0.208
